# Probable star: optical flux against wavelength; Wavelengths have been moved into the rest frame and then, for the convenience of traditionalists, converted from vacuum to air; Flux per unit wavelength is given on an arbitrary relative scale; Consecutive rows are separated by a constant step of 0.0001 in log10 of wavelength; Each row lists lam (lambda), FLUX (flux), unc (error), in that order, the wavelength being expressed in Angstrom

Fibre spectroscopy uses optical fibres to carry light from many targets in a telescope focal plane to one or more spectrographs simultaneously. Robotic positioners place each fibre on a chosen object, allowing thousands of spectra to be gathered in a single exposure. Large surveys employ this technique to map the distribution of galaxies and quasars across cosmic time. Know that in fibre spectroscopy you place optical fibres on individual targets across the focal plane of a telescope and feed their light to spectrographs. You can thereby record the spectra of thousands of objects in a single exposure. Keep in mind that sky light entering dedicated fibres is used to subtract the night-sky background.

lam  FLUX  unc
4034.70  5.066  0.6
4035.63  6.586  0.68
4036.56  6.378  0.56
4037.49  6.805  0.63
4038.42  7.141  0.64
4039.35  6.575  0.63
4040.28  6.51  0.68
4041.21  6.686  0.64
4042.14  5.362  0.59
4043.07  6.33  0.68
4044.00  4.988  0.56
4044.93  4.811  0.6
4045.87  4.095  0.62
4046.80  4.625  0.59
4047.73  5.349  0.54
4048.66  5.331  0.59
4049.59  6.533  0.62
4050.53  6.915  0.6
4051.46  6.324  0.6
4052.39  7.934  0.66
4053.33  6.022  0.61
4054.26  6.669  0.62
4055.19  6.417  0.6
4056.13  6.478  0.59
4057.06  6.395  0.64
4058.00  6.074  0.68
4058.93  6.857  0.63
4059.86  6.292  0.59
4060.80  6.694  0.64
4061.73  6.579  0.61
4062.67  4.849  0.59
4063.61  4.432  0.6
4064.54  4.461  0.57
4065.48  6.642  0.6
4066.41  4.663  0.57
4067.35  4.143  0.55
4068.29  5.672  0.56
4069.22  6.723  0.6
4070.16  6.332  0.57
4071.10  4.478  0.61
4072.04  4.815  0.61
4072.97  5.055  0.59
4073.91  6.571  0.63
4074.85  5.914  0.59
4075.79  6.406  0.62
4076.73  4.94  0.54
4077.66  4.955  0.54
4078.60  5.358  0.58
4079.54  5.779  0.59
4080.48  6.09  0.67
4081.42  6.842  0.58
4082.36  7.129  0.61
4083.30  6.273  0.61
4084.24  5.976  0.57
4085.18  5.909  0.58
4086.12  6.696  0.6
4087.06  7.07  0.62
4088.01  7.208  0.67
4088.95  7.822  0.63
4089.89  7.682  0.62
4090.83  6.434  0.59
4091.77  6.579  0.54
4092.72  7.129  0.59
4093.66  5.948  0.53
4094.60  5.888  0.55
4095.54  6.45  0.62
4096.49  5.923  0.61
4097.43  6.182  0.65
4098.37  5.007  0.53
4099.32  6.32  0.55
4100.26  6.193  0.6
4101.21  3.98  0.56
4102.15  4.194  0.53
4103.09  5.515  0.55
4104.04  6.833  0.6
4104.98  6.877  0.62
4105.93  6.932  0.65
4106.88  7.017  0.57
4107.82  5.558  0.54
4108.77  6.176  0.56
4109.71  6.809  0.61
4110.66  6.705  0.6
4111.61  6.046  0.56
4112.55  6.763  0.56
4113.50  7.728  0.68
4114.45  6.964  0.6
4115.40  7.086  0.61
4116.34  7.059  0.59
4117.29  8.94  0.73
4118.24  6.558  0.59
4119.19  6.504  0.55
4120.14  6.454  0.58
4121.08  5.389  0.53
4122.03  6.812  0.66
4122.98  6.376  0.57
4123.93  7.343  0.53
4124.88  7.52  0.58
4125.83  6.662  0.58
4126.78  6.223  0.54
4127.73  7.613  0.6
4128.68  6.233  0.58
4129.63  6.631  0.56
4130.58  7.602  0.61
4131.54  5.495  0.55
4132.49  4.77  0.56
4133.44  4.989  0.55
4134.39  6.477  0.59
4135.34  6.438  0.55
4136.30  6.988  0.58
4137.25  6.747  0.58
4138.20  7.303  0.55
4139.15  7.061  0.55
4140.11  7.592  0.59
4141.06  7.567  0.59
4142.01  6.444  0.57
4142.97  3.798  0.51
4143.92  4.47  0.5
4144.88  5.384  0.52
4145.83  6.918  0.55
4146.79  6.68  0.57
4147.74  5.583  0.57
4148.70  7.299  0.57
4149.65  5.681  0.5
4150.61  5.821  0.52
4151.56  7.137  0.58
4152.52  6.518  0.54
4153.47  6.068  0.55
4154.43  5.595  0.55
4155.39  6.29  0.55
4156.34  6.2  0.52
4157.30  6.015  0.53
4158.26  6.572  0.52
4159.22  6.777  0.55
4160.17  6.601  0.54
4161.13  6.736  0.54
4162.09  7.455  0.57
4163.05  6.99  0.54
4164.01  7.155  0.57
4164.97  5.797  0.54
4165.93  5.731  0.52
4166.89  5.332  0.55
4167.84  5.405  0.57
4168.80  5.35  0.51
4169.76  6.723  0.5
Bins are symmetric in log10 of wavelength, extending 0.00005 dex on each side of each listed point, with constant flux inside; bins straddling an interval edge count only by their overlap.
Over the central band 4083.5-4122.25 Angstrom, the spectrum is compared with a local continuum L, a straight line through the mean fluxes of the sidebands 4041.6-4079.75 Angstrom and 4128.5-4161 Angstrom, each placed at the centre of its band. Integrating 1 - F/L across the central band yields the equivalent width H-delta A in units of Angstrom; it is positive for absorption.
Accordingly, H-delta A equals -2.9 Angstrom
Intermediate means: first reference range 5.74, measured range 6.47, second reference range 6.29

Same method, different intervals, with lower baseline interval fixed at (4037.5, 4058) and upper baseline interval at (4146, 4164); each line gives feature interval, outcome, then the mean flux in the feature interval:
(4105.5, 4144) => -1.5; 6.6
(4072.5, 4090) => -0.2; 6.27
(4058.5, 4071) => 1.0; 5.68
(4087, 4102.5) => 0.1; 6.23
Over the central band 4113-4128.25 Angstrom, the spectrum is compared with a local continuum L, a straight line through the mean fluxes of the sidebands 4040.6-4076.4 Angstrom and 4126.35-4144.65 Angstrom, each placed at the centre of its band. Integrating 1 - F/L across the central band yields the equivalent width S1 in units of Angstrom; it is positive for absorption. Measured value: -1.8 Angstrom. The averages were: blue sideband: 5.81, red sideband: 6.32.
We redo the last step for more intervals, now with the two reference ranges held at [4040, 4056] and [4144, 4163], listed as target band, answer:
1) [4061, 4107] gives 0.8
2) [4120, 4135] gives -0.4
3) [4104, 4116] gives -1.1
